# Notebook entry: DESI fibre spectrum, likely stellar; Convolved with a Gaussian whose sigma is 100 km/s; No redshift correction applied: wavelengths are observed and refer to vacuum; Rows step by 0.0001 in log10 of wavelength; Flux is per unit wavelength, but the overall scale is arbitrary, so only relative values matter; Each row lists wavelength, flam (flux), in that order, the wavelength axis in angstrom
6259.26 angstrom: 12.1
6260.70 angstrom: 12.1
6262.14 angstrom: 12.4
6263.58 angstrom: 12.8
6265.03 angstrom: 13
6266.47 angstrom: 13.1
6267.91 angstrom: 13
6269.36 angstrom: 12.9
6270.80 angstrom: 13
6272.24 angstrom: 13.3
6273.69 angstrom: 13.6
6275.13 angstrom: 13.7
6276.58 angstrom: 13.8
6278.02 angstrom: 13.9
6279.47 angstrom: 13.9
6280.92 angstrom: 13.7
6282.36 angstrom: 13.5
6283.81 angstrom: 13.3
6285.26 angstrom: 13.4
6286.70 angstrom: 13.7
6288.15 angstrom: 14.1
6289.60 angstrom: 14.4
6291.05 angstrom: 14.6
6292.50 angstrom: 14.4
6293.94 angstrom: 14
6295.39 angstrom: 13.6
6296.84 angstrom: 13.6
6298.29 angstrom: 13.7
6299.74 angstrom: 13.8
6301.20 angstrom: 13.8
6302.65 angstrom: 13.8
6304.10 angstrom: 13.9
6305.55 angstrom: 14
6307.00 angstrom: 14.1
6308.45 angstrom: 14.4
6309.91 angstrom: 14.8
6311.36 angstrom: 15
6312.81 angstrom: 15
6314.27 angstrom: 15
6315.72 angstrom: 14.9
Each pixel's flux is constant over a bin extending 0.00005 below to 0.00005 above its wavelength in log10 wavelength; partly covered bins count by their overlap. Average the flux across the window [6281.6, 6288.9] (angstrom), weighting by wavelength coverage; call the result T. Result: 13.6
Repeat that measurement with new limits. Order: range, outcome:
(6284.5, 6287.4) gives 13.6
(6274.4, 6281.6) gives 13.8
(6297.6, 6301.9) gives 13.7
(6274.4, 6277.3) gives 13.8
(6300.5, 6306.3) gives 13.9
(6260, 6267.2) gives 12.7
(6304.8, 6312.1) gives 14.5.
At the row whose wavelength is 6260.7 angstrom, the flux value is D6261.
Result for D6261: 12.1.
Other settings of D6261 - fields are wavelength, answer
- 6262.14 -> 12.4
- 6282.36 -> 13.5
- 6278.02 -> 13.9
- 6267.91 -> 13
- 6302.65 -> 13.8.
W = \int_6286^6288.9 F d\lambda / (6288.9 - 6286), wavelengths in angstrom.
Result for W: 13.9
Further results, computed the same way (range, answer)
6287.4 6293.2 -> 14.4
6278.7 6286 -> 13.6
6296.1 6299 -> 13.6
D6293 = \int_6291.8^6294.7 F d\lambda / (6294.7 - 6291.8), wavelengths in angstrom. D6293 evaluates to 14.2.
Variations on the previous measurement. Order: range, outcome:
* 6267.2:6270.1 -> 12.9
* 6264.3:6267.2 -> 13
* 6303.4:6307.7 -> 14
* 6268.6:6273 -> 13.1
